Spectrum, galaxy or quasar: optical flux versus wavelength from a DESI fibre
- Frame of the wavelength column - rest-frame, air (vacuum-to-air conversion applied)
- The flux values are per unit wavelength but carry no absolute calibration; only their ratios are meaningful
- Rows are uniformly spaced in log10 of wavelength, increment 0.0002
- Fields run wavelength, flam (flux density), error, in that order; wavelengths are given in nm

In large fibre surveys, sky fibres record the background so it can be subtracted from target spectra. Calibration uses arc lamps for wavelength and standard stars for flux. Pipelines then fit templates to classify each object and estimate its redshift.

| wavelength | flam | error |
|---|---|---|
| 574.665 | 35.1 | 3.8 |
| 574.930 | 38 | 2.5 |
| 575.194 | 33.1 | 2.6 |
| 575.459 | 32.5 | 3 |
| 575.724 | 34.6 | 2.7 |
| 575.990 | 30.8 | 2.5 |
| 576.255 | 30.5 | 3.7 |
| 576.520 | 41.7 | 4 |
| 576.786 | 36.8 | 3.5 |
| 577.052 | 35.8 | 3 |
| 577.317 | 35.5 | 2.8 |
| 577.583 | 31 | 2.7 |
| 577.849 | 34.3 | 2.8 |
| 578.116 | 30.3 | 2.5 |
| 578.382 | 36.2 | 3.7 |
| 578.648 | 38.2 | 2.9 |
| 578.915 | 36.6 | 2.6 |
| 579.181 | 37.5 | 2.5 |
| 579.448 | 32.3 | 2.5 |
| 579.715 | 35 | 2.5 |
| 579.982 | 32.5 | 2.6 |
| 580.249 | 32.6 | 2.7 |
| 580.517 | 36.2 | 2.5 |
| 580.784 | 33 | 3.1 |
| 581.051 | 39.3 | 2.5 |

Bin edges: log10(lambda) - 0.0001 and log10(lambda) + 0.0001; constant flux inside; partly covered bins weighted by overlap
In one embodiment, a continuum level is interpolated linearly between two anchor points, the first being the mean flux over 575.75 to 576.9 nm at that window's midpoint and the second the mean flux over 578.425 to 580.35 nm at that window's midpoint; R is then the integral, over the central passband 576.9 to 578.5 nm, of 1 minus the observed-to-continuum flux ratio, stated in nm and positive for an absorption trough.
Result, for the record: 0.050 nm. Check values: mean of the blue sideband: 34.9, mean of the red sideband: 35.1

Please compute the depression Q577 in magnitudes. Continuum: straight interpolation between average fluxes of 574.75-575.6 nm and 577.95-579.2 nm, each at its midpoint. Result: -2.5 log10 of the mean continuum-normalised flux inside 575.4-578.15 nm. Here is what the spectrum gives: 0.03 mag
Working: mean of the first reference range 34.6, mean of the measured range 34.1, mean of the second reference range 35.6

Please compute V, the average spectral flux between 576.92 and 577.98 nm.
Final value 34.2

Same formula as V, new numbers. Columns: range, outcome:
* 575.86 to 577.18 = 35.1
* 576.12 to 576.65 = 36.1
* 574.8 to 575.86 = 34.5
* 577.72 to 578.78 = 34.7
